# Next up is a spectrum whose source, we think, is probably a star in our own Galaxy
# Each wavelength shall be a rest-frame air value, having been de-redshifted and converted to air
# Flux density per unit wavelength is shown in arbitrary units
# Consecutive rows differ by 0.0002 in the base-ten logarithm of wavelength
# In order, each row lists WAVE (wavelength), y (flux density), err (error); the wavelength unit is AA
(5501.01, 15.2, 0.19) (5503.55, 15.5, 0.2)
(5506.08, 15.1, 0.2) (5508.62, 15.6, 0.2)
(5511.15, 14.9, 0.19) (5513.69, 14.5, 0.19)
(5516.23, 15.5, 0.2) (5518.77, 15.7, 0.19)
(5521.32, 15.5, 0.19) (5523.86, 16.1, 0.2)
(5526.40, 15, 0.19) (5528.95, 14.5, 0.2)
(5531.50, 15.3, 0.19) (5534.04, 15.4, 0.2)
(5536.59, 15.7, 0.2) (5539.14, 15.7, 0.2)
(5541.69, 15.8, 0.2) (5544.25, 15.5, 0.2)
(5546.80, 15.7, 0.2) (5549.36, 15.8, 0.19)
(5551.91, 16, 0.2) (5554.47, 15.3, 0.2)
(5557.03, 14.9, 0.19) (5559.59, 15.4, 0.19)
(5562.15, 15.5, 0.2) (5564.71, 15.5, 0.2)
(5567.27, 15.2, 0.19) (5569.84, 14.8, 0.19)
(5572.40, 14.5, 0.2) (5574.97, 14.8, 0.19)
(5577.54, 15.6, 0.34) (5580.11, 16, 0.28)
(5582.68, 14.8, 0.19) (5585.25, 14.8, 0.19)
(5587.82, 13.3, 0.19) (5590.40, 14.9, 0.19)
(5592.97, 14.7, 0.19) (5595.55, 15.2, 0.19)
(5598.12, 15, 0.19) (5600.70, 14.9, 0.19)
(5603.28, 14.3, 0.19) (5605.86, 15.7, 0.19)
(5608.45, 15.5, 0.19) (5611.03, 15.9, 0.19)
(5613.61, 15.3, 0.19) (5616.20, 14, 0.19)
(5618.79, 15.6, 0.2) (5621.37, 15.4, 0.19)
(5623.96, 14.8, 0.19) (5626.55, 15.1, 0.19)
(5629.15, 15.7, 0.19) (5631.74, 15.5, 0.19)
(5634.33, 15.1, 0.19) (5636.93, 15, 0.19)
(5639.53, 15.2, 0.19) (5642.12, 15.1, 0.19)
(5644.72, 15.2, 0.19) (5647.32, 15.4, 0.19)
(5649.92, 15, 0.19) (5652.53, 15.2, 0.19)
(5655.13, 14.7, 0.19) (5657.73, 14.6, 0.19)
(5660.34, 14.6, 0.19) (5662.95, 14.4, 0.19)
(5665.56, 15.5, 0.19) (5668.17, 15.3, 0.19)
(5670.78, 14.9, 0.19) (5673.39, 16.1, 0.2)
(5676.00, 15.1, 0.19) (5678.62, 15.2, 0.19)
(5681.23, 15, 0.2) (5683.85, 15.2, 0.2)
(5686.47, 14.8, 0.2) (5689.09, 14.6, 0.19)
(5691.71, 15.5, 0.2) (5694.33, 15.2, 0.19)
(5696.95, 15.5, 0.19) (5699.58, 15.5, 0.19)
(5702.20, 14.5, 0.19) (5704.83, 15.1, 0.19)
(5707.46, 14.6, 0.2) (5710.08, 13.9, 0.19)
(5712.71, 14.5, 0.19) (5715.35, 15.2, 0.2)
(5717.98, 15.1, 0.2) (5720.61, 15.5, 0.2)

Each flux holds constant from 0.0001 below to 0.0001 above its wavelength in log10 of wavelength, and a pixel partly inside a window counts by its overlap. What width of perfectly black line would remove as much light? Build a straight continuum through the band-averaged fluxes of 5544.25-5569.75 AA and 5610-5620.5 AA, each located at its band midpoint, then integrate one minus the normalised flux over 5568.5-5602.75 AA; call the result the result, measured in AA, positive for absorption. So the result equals 1.0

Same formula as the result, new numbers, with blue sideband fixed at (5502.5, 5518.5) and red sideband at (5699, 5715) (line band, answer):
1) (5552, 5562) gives -0.16 AA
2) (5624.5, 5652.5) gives -0.66 AA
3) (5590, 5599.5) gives 0.02 AA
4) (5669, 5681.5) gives -0.44 AA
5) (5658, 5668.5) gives -0.06 AA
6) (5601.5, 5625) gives -0.36 AA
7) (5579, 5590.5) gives 0.22 AA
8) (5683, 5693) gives -0.19 AA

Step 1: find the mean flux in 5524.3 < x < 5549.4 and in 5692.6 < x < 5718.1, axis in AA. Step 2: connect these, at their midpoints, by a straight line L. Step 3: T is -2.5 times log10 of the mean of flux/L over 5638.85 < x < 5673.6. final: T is 0.00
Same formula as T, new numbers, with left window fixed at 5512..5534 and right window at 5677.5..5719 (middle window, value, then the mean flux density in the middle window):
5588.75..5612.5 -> 0.002 mag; 15.1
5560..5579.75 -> 0.000 mag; 15.2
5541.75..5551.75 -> -0.035 mag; 15.7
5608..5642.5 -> -0.010 mag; 15.2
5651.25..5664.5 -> 0.023 mag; 14.7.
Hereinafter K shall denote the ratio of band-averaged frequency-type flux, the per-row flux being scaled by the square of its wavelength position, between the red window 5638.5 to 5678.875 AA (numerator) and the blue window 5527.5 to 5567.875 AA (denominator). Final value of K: 1.02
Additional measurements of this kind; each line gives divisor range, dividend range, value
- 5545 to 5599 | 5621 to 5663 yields 1.02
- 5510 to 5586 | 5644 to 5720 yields 1.03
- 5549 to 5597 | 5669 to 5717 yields 1.04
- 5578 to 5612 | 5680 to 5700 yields 1.04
